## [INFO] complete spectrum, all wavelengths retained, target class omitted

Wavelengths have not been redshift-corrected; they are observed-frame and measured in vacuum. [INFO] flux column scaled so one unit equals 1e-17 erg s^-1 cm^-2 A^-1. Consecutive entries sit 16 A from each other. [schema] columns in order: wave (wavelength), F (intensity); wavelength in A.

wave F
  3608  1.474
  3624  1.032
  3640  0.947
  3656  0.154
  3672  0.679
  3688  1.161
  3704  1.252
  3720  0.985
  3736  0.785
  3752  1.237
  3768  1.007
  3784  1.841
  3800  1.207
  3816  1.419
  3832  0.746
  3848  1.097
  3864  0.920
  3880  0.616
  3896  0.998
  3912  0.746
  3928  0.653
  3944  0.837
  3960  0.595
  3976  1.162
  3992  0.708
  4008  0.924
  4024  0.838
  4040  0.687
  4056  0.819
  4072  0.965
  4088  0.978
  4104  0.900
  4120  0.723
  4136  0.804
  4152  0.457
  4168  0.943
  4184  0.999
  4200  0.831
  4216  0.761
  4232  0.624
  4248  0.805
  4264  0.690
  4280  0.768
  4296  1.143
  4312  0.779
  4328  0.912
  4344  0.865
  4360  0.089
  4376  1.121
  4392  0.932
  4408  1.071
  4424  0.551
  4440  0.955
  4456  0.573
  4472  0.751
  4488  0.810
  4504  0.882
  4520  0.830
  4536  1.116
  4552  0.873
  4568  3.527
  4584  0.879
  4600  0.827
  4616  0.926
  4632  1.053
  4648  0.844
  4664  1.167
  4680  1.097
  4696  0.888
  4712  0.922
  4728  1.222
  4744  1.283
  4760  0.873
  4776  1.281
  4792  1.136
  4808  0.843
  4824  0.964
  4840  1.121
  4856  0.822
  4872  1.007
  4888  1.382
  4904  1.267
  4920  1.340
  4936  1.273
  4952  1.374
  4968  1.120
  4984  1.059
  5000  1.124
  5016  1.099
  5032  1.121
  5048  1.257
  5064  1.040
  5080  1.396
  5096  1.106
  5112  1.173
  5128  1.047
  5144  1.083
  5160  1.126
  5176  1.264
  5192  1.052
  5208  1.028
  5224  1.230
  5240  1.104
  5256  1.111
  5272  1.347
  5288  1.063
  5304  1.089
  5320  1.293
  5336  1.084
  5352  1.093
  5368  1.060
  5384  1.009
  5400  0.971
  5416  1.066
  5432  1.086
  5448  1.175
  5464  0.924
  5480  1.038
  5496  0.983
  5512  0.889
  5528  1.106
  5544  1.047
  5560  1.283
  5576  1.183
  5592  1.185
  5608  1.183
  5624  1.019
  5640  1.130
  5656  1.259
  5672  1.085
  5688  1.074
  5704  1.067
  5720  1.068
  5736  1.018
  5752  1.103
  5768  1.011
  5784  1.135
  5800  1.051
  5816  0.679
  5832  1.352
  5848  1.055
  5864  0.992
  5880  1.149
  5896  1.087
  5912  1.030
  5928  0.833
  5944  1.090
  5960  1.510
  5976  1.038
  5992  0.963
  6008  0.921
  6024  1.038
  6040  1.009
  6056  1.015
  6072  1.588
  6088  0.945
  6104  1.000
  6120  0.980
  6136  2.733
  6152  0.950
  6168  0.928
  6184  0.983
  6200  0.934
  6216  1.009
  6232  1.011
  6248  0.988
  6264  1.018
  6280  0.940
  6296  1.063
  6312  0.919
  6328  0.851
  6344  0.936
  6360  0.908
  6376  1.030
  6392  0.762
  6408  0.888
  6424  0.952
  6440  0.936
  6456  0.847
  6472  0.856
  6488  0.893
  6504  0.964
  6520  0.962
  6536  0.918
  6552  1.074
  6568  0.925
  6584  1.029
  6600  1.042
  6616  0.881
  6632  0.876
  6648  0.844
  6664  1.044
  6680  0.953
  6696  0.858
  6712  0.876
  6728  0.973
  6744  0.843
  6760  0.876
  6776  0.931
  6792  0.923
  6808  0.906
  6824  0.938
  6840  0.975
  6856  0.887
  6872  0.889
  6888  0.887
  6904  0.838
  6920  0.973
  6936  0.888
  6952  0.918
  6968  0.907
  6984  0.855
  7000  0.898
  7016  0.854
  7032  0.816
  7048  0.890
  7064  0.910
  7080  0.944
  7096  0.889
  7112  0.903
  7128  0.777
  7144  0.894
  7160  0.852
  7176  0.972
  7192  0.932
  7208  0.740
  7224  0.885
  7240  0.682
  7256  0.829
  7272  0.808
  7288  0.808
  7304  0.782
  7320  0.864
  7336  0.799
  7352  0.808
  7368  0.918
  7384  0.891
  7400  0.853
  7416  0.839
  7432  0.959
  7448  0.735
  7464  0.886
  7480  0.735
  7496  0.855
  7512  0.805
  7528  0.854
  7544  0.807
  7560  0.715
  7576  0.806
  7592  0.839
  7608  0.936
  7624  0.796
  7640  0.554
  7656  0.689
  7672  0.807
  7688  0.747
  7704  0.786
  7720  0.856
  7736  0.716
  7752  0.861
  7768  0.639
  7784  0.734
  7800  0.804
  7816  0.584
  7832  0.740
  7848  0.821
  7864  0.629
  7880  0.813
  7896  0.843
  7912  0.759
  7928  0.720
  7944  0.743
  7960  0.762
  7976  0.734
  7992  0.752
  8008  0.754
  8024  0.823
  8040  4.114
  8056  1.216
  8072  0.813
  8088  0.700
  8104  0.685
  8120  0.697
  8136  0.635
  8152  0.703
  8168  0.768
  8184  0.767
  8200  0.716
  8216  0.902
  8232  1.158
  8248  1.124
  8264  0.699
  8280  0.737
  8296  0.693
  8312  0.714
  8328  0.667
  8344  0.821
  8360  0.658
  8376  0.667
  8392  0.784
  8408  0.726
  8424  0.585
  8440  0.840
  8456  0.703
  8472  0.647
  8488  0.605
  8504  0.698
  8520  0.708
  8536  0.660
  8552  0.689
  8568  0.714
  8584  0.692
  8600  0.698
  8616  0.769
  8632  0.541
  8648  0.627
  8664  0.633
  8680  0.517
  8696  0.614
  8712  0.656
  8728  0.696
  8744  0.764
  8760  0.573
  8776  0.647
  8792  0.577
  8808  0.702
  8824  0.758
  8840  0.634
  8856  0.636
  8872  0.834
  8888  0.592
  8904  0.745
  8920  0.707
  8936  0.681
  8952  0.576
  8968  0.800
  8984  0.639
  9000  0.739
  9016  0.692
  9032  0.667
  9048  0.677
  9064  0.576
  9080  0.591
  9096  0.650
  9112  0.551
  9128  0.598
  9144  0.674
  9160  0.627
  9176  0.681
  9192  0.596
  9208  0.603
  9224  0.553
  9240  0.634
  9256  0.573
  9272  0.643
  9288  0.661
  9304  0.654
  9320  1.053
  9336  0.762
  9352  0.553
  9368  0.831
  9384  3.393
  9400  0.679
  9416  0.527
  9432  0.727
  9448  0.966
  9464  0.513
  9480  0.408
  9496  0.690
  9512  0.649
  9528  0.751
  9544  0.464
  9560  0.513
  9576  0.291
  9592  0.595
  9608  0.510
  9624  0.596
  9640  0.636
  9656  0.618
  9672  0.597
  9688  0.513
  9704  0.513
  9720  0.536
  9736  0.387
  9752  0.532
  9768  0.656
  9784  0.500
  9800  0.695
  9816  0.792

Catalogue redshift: 0.224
